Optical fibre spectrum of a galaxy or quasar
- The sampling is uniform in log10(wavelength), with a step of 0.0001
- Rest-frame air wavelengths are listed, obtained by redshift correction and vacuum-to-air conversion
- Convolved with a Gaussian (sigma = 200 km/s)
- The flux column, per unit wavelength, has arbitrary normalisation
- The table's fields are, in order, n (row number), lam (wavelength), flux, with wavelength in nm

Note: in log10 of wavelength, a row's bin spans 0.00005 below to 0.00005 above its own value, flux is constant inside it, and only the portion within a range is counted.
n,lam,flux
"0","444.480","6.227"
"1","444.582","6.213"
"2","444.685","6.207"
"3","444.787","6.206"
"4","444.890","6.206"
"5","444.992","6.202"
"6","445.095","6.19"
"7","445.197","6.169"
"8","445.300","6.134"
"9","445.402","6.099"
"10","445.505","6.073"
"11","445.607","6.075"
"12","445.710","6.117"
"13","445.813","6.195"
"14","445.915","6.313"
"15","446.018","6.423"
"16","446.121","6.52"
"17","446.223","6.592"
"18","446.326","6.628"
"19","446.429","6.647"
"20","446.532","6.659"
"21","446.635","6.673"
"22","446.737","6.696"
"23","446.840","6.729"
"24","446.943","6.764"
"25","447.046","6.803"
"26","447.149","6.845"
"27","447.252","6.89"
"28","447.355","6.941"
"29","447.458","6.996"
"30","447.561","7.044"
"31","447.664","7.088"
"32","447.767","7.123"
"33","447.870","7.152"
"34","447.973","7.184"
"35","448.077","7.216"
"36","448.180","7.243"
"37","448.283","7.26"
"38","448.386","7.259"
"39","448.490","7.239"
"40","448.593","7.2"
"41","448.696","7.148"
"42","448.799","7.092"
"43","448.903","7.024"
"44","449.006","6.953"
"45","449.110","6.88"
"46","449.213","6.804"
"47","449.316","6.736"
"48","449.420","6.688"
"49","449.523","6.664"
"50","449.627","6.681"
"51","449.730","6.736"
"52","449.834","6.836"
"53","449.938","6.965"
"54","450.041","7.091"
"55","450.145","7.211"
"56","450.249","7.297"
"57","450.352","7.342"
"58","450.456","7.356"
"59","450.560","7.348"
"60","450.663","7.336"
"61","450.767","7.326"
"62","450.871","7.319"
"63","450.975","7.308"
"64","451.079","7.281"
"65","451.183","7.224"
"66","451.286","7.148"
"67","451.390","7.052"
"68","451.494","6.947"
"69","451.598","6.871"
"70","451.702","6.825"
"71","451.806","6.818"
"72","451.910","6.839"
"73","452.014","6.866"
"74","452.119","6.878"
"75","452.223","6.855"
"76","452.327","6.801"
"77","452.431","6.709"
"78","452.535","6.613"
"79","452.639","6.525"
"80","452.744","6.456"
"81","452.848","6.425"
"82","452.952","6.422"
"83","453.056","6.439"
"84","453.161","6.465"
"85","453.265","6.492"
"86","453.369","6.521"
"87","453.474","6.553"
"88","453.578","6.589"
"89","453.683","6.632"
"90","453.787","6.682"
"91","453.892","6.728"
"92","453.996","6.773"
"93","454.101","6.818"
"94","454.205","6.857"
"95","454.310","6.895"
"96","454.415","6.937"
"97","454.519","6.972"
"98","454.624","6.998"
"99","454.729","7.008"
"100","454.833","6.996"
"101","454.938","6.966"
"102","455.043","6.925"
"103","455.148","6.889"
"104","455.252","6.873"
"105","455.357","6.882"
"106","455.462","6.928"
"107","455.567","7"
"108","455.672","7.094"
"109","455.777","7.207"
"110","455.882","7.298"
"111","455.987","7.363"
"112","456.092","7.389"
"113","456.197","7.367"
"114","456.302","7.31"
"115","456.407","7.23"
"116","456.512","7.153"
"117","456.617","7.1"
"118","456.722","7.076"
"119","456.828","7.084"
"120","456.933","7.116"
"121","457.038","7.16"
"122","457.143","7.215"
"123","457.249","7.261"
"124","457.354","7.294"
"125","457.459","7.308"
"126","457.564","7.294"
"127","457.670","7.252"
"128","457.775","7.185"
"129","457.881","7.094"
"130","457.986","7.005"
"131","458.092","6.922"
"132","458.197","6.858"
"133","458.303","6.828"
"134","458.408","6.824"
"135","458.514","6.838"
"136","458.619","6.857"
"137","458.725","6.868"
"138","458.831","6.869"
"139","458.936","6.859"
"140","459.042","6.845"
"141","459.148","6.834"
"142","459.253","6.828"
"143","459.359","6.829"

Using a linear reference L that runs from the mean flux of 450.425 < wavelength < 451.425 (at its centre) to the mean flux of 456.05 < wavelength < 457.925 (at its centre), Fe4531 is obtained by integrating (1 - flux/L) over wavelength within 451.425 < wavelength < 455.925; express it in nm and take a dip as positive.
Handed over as 0.28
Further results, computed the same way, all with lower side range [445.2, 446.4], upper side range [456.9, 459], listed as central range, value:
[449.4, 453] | -0.176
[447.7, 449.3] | -0.162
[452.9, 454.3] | 0.031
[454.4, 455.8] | -0.022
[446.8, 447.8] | -0.084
